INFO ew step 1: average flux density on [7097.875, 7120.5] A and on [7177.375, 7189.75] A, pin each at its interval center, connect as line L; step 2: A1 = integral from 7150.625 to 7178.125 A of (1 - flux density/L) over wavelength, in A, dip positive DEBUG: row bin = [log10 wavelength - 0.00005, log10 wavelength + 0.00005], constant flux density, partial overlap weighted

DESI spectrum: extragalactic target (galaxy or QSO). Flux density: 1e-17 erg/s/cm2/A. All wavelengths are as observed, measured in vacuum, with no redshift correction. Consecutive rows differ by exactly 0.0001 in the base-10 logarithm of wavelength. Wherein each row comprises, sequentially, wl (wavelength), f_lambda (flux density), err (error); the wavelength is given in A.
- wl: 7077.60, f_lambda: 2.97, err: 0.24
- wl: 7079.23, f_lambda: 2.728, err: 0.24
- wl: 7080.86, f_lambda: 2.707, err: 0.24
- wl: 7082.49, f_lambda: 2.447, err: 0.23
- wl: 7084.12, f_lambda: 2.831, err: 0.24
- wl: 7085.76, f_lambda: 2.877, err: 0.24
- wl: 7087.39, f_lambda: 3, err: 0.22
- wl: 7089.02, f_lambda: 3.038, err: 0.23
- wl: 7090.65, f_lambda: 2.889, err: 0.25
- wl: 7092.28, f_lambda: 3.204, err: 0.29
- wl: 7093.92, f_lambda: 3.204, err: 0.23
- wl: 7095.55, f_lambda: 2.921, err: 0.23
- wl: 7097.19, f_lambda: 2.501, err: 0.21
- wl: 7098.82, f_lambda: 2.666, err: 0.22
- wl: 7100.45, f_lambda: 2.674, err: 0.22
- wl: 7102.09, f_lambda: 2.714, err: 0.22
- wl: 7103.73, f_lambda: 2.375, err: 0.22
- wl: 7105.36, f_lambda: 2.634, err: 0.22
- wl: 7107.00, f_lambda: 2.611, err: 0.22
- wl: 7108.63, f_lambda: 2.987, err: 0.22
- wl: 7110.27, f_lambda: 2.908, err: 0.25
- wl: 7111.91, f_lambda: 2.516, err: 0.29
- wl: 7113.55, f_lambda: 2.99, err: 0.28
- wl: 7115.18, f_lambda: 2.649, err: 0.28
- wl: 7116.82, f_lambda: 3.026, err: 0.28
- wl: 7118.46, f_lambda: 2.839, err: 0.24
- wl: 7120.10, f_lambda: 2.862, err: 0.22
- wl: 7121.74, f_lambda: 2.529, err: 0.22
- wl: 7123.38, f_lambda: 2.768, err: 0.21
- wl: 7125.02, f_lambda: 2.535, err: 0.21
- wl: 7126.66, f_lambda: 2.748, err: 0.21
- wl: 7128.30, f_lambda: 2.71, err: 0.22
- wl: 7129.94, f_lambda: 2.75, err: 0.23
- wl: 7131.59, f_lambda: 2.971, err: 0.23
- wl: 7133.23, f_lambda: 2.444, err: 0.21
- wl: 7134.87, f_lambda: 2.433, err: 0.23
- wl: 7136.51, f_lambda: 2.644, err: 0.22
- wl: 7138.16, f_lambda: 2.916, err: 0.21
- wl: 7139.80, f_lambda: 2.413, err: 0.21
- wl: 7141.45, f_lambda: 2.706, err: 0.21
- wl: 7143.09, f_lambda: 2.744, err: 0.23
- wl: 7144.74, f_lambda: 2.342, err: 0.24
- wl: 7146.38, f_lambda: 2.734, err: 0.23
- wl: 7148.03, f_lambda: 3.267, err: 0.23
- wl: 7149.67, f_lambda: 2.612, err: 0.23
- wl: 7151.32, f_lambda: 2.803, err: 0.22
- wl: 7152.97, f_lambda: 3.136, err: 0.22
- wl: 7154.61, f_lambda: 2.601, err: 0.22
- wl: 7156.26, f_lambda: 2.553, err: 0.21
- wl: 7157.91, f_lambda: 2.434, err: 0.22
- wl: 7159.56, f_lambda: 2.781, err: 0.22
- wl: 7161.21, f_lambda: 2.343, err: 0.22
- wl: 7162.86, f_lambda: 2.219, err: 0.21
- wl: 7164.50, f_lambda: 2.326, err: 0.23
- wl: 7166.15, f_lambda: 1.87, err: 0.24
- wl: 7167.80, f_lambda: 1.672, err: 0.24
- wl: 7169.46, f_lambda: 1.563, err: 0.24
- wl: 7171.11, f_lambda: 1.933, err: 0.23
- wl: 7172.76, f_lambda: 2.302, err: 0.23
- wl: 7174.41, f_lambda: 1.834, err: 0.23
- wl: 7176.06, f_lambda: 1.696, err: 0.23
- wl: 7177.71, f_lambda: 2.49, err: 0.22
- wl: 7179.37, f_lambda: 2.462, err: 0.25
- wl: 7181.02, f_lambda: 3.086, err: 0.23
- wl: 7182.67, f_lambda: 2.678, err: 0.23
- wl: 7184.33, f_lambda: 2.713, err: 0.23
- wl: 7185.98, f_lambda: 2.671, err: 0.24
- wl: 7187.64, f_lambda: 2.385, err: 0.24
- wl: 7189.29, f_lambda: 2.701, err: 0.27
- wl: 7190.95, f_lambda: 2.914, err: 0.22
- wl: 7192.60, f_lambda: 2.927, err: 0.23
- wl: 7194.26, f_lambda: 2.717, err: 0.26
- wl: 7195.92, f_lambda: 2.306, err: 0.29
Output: 4.27 A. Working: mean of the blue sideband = 2.74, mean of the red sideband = 2.65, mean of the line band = 2.26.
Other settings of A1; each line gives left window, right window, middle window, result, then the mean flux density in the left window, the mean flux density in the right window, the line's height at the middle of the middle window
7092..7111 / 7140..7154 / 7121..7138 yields 0.7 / 2.77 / 2.77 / 2.77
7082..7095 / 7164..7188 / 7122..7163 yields -2.6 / 2.95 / 2.24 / 2.51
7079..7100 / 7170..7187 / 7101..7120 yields -0.1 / 2.85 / 2.37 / 2.74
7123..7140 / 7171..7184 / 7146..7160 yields -1.4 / 2.67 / 2.35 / 2.52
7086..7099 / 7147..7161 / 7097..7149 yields 2.5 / 2.94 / 2.75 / 2.85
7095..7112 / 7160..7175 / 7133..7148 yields -2.2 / 2.69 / 2.03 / 2.31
